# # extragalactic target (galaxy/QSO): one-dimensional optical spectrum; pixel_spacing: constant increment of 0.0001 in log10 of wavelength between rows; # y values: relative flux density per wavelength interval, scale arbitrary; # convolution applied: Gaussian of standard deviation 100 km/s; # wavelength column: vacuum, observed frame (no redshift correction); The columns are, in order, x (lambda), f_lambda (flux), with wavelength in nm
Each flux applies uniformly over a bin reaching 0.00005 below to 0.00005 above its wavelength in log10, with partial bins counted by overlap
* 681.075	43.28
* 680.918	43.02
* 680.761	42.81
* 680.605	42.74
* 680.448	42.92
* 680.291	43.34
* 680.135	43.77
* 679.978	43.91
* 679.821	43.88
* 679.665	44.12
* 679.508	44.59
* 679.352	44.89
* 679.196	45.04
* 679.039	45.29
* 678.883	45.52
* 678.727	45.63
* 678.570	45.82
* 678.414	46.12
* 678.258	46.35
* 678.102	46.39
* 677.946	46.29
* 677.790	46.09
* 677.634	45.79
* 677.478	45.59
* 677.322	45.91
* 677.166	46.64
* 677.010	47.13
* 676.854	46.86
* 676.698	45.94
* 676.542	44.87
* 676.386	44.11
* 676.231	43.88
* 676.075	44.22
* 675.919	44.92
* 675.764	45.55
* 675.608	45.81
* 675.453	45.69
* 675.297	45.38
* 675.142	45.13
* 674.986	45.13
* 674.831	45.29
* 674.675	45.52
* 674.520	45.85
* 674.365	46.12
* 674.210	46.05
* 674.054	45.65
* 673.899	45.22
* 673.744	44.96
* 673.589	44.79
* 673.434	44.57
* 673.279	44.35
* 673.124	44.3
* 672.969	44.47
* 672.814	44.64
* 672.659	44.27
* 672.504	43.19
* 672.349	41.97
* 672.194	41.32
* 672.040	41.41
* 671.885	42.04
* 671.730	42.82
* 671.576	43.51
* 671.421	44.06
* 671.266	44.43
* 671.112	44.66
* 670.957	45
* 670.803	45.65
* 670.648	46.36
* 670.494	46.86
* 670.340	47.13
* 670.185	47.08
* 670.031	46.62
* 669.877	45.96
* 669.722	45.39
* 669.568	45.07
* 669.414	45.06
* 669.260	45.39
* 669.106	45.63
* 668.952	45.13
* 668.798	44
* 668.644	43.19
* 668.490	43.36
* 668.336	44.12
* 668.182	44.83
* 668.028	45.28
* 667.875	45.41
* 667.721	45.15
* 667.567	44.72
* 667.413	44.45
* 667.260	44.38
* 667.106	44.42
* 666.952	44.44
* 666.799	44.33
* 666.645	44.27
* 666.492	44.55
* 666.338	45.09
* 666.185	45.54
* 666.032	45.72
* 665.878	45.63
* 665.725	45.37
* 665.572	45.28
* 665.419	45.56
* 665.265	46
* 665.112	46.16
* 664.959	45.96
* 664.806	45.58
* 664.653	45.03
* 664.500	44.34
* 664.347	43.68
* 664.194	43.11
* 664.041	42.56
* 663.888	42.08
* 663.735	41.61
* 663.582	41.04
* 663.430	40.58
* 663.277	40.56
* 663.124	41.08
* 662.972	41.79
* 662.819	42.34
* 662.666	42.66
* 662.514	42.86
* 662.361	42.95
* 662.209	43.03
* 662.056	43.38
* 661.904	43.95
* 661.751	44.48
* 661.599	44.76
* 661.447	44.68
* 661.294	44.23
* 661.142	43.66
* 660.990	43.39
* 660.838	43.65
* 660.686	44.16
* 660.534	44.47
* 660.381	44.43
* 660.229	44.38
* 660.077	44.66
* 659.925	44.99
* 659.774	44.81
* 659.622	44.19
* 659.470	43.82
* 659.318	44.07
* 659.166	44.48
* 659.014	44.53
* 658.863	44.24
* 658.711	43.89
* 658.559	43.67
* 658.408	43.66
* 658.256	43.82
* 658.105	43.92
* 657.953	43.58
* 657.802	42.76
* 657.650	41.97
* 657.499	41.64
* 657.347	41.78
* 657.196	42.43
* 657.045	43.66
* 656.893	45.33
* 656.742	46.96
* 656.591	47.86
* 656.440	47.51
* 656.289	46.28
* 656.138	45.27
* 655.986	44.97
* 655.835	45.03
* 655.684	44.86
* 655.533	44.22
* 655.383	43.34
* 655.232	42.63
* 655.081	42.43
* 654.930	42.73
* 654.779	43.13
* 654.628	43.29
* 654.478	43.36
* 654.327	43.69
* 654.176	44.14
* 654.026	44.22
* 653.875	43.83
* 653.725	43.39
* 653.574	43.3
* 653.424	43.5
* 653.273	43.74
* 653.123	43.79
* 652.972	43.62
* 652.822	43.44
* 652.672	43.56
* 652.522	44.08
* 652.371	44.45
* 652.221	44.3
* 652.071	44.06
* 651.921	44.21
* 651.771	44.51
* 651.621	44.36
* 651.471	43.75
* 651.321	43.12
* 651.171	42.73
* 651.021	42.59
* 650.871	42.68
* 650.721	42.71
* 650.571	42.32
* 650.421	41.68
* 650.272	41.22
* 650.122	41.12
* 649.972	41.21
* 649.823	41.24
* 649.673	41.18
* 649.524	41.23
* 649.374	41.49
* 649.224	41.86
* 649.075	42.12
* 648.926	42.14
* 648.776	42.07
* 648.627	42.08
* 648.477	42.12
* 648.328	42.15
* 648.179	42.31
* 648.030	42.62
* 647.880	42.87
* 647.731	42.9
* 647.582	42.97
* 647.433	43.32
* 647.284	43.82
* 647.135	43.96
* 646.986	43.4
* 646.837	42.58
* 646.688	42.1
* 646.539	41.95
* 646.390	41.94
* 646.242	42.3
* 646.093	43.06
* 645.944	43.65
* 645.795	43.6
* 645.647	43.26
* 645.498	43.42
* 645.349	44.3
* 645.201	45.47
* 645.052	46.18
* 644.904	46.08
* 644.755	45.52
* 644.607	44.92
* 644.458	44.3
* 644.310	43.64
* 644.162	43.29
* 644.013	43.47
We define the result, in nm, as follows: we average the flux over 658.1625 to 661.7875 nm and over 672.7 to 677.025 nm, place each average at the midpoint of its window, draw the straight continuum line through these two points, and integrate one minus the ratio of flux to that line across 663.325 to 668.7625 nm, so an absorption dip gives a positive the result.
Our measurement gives 0.03 nm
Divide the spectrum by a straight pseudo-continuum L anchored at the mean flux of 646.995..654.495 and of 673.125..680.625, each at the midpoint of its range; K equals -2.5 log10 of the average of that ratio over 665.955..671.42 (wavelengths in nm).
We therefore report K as -0.01 mag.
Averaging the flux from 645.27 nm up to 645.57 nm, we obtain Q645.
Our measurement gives 43.9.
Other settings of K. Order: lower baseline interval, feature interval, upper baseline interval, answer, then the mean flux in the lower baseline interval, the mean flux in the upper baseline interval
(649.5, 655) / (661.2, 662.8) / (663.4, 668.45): 0.01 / 43.1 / 44.5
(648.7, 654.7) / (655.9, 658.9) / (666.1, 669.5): -0.02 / 43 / 44.7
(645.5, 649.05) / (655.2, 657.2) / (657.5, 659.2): -0.04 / 42.8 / 43.6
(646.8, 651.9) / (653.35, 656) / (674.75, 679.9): -0.01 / 42.5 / 45.4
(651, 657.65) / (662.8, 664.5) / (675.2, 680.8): 0.06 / 44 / 45.1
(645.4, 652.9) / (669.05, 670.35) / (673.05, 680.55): -0.03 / 42.8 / 45.2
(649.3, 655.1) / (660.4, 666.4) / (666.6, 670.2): 0.01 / 43.1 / 44.9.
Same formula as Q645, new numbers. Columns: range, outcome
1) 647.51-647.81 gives 43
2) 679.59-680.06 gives 43.9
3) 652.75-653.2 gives 43.6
